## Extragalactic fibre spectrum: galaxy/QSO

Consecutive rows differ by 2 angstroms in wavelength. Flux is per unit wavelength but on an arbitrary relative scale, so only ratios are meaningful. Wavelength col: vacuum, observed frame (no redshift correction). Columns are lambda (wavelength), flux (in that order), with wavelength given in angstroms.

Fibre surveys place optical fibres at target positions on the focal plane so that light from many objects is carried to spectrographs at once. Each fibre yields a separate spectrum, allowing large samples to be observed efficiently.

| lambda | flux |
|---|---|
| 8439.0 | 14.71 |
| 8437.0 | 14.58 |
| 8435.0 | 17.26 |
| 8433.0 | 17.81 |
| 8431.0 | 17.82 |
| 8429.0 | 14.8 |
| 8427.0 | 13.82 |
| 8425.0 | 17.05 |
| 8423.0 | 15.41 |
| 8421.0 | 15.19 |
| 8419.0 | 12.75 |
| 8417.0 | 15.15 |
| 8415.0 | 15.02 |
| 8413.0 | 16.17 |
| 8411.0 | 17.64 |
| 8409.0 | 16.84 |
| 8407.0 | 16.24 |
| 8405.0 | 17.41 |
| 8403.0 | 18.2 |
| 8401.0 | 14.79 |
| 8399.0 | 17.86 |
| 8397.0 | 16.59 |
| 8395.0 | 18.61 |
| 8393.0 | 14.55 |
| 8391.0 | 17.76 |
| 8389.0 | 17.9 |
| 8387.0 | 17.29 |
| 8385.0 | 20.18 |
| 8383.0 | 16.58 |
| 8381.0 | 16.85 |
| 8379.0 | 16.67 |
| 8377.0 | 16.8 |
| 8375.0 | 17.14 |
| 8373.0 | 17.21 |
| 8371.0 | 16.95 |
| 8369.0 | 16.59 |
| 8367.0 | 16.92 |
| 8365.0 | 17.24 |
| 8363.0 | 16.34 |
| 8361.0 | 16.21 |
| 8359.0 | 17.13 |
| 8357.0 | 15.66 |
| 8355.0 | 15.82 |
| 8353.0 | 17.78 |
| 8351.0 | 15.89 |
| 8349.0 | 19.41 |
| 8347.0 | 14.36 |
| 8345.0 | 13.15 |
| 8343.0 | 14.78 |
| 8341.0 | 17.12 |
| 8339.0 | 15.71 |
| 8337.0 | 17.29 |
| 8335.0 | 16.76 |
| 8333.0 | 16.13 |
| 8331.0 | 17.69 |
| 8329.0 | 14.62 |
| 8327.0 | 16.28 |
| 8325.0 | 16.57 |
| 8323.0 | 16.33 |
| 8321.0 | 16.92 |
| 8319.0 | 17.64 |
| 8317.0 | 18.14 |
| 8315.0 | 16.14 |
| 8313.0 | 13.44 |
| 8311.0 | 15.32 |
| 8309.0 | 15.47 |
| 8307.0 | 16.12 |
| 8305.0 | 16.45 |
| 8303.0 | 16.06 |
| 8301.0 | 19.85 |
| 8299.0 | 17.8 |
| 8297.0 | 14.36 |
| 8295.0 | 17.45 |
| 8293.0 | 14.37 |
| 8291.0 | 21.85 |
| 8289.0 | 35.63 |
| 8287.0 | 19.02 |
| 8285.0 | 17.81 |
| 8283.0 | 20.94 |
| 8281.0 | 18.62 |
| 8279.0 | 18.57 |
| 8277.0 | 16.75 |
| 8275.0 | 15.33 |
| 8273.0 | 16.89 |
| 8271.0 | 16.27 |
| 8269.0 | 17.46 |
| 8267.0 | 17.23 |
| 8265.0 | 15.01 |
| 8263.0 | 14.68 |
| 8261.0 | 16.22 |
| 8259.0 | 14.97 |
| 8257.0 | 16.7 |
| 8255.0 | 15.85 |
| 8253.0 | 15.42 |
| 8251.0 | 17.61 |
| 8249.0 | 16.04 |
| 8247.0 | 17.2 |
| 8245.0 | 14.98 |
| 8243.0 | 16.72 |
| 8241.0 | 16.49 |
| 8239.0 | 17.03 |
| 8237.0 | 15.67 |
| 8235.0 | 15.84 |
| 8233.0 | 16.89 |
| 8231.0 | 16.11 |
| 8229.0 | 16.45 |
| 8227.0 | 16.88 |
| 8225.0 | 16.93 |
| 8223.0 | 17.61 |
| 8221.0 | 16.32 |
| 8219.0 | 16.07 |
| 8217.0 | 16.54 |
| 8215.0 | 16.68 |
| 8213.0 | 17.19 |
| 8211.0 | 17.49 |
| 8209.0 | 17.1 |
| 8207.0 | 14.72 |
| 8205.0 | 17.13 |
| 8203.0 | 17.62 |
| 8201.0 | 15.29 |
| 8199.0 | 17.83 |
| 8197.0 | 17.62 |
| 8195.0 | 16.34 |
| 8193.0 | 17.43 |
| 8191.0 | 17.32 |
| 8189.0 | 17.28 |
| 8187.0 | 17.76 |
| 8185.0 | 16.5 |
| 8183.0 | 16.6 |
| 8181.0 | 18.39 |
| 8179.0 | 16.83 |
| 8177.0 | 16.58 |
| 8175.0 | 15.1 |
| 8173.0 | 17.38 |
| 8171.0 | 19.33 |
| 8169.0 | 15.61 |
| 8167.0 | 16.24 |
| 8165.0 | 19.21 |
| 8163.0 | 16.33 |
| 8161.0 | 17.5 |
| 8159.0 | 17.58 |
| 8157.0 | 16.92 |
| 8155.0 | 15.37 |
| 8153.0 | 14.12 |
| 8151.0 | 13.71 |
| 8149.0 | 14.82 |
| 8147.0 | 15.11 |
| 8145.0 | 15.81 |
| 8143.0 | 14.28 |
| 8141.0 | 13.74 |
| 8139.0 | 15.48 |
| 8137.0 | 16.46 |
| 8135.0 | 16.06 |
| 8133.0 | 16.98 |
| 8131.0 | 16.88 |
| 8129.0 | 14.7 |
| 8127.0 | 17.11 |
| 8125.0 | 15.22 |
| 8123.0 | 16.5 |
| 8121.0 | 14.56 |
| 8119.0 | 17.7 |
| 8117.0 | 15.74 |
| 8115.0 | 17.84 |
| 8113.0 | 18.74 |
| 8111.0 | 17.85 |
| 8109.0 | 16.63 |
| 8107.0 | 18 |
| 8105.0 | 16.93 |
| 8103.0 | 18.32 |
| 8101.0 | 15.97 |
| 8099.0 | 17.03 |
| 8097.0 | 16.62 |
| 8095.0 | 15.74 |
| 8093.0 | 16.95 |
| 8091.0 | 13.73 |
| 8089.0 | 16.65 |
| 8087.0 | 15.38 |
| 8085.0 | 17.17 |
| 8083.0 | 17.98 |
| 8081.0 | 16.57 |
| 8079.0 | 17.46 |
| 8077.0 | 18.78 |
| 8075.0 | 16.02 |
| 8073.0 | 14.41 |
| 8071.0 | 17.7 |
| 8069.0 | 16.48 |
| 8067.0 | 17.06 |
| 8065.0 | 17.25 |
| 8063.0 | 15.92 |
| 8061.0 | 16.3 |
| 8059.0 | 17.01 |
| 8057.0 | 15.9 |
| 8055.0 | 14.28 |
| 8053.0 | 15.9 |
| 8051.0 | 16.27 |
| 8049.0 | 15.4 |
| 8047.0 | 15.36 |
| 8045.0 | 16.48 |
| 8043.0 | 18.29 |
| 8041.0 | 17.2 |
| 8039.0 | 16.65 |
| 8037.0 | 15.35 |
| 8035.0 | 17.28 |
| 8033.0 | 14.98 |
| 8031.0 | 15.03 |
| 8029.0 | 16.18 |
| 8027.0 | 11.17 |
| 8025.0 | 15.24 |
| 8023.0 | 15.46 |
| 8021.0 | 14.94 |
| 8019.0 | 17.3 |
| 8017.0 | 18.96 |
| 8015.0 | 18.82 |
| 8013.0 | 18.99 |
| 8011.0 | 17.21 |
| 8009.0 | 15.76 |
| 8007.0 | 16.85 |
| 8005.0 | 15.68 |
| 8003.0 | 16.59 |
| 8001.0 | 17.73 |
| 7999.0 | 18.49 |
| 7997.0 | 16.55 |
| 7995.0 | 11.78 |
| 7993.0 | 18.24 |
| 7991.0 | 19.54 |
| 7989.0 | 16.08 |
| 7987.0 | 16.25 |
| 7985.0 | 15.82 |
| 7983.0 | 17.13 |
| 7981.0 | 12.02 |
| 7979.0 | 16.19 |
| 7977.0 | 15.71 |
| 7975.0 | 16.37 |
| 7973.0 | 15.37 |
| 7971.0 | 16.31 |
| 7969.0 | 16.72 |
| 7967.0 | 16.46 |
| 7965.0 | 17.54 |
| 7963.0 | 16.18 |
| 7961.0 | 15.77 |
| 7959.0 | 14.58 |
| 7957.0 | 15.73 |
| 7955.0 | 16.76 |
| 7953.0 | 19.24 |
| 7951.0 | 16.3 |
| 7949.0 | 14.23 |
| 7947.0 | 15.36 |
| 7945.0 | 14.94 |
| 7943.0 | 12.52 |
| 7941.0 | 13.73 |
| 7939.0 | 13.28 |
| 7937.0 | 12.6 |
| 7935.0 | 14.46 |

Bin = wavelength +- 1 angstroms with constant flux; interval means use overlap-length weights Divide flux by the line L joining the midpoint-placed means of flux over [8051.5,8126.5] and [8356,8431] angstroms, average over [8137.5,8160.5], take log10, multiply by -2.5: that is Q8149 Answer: 0.09 mag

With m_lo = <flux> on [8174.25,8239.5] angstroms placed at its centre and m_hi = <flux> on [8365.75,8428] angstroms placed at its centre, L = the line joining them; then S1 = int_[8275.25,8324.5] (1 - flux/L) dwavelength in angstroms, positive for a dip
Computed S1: -3.6 angstroms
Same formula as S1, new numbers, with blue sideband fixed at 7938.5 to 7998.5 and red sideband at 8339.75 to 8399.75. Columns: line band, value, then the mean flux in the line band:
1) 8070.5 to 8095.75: -0.6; 16.5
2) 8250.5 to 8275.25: 0.6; 16.1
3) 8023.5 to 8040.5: 0.7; 15.3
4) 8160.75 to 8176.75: -0.7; 17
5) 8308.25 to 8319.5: 0.5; 16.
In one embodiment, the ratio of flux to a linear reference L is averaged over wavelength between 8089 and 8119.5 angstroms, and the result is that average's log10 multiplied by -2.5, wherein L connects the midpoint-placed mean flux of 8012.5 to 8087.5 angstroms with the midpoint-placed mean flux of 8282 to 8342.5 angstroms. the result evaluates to -0.02 mag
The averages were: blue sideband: 16.4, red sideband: 17.5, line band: 16.9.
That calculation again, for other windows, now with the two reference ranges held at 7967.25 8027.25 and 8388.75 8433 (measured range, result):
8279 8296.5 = -0.244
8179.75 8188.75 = -0.063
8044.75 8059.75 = 0.040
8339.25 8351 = 0.034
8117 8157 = 0.054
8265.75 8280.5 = -0.043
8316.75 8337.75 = -0.028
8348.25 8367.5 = -0.035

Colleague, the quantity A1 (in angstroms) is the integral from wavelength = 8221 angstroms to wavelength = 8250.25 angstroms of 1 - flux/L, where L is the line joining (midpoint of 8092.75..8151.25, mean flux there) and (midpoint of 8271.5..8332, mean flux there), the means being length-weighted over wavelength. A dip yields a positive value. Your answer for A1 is 1.1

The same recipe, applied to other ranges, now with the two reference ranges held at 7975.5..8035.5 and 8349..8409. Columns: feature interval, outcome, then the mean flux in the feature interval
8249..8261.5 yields 0.46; 16.1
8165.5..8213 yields -1.01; 17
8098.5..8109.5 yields -0.49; 17.2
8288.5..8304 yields -2.16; 19.2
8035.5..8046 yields -0.32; 16.8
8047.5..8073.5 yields 0.32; 16.2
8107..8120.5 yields -0.73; 17.4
